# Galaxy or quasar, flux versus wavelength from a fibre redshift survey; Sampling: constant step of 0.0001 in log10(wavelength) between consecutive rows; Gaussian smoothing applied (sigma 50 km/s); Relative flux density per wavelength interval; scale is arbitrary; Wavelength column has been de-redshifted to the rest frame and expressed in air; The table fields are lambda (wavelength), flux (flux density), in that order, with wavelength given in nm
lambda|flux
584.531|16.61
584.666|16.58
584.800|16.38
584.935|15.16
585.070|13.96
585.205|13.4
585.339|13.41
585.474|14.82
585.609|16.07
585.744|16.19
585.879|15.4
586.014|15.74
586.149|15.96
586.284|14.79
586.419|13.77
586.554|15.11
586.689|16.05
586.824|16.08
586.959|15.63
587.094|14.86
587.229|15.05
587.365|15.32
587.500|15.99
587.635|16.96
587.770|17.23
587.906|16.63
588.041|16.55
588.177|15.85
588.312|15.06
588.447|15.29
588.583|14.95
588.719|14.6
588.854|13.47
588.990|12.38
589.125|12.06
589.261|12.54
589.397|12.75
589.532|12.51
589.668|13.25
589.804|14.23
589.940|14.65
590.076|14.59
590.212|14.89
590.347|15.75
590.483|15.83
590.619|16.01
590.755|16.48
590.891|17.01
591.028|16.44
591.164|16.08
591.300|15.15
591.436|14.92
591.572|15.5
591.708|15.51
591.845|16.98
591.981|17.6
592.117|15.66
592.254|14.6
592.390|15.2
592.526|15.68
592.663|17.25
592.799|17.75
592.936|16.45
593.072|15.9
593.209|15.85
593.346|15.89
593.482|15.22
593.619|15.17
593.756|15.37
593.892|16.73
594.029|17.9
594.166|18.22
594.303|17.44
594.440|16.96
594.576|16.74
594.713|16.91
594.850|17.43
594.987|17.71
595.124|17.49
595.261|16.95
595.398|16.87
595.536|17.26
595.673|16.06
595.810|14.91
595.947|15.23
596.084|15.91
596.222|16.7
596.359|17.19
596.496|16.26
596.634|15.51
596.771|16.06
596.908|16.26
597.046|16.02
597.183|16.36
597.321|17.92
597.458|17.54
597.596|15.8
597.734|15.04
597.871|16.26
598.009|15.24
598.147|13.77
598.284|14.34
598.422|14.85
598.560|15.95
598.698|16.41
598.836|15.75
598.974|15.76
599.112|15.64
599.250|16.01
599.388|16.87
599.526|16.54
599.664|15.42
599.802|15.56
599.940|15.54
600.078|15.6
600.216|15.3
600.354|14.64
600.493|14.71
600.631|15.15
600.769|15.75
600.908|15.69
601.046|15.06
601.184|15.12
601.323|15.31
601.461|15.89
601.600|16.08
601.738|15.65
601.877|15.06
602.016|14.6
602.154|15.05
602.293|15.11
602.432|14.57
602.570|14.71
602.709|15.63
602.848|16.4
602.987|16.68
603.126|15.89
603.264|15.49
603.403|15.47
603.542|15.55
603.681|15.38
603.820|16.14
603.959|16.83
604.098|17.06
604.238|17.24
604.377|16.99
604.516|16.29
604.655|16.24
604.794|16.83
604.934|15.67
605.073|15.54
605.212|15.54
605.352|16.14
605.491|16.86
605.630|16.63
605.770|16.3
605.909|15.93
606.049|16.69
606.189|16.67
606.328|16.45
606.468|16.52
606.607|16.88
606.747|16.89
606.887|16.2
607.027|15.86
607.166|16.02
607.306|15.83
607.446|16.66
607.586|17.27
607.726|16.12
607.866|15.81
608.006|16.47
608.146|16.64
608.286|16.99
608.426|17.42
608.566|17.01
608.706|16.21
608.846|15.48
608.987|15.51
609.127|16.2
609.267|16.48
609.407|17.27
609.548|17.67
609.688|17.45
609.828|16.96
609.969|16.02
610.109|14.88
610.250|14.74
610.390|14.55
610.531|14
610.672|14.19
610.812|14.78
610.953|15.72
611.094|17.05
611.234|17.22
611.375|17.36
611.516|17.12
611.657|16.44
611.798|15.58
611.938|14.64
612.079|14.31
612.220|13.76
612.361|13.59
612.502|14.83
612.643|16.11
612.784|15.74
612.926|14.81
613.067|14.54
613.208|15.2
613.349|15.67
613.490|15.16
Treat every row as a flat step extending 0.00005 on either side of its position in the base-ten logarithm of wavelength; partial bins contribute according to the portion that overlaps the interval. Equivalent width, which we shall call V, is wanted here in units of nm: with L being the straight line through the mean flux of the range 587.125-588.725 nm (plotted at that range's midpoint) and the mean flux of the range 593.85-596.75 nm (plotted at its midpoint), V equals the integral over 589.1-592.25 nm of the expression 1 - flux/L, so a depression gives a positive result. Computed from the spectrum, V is 0.21 nm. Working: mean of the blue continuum 15.8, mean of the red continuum 16.8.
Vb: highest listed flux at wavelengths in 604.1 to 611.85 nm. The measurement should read 17.67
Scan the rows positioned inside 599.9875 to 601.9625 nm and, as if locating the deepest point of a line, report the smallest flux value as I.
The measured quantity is 14.64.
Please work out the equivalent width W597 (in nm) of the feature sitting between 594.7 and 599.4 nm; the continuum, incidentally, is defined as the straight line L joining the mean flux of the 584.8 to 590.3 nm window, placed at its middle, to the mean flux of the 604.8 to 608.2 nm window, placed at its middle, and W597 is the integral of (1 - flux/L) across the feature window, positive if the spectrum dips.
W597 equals -0.17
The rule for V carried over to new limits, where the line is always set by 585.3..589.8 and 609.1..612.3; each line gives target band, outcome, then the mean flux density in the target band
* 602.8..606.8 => -0.183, 16.3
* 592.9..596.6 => -0.325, 16.5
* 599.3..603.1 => -0.005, 15.5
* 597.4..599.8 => -0.055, 15.7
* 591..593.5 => -0.147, 16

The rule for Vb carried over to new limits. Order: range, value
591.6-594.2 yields 18.22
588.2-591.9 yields 17.01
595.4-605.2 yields 17.92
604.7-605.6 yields 16.86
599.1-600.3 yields 16.87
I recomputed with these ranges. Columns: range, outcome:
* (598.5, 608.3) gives 14.57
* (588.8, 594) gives 12.06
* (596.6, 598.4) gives 13.77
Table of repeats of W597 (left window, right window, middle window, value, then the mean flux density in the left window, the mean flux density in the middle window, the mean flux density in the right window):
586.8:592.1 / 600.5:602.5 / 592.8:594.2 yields -0.10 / 15.2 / 16.3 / 15.3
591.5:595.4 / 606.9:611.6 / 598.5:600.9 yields 0.10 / 16.5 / 15.7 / 16.2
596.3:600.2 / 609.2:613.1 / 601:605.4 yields 0.00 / 15.9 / 15.8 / 15.6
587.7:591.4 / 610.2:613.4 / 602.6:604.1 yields -0.08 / 14.9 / 16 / 15.3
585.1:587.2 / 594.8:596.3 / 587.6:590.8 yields 0.18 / 15.1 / 14.7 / 16.6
